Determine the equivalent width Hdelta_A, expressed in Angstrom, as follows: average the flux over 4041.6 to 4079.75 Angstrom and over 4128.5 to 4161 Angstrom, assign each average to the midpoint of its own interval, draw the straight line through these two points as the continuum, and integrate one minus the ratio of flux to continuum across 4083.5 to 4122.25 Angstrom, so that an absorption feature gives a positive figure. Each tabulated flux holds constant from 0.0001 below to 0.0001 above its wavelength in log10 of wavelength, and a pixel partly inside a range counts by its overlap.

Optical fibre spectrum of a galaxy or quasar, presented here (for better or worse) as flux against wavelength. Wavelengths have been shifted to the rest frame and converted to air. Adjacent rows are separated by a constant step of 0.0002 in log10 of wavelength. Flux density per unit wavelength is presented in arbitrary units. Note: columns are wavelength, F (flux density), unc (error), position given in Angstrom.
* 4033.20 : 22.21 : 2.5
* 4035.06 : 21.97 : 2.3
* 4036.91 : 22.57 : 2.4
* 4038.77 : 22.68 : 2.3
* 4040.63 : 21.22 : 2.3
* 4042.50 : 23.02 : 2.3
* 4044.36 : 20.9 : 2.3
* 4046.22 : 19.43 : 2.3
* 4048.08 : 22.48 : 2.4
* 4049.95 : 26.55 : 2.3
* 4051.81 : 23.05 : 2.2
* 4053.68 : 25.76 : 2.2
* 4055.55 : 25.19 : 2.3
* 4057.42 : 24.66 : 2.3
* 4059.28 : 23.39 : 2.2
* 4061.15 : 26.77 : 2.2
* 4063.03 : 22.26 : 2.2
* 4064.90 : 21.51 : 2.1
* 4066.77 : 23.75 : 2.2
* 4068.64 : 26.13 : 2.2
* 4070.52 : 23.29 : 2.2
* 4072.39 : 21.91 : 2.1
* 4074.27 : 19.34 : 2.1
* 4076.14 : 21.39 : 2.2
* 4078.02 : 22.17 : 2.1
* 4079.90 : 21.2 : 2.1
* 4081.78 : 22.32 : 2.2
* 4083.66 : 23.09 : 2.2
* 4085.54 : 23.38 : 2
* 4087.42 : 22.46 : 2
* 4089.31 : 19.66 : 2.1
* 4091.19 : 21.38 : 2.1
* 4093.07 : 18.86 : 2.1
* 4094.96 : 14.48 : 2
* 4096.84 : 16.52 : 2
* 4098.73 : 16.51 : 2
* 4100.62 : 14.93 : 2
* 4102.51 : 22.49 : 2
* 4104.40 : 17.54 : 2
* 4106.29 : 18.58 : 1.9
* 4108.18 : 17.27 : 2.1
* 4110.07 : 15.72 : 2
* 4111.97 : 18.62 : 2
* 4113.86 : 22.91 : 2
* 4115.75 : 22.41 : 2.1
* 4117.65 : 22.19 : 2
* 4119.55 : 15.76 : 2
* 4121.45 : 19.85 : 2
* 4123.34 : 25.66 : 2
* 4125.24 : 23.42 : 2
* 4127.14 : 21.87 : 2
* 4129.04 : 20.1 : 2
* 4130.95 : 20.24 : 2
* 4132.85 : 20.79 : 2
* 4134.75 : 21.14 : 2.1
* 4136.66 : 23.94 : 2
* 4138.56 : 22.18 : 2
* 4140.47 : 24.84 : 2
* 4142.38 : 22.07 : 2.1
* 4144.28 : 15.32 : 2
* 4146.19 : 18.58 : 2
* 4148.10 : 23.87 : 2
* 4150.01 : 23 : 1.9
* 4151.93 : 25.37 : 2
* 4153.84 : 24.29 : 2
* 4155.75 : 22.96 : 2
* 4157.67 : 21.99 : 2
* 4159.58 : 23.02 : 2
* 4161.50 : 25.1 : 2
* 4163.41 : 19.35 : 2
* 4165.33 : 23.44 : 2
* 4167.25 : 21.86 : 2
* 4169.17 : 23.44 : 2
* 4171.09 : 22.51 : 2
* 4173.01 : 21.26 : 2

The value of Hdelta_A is 5.8 Angstrom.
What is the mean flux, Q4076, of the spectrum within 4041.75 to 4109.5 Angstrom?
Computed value 21.4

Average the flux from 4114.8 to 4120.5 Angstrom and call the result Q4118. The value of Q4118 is 20.1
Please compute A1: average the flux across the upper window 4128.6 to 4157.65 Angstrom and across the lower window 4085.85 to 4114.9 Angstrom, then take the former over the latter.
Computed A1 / 1.18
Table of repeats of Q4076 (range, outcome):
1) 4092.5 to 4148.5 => 19.9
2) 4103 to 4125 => 19.9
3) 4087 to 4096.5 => 19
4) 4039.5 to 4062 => 23.5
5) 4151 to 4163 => 23.6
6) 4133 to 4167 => 22.3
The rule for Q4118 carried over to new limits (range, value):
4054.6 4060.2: 24.4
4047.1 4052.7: 24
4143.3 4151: 20.2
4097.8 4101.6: 15.8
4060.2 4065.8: 23.5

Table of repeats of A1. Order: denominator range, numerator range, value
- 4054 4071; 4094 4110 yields 0.71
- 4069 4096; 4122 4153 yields 1.04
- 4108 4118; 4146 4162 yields 1.17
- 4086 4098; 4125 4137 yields 1.12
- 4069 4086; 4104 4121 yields 0.86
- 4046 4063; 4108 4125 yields 0.84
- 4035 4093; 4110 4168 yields 0.96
